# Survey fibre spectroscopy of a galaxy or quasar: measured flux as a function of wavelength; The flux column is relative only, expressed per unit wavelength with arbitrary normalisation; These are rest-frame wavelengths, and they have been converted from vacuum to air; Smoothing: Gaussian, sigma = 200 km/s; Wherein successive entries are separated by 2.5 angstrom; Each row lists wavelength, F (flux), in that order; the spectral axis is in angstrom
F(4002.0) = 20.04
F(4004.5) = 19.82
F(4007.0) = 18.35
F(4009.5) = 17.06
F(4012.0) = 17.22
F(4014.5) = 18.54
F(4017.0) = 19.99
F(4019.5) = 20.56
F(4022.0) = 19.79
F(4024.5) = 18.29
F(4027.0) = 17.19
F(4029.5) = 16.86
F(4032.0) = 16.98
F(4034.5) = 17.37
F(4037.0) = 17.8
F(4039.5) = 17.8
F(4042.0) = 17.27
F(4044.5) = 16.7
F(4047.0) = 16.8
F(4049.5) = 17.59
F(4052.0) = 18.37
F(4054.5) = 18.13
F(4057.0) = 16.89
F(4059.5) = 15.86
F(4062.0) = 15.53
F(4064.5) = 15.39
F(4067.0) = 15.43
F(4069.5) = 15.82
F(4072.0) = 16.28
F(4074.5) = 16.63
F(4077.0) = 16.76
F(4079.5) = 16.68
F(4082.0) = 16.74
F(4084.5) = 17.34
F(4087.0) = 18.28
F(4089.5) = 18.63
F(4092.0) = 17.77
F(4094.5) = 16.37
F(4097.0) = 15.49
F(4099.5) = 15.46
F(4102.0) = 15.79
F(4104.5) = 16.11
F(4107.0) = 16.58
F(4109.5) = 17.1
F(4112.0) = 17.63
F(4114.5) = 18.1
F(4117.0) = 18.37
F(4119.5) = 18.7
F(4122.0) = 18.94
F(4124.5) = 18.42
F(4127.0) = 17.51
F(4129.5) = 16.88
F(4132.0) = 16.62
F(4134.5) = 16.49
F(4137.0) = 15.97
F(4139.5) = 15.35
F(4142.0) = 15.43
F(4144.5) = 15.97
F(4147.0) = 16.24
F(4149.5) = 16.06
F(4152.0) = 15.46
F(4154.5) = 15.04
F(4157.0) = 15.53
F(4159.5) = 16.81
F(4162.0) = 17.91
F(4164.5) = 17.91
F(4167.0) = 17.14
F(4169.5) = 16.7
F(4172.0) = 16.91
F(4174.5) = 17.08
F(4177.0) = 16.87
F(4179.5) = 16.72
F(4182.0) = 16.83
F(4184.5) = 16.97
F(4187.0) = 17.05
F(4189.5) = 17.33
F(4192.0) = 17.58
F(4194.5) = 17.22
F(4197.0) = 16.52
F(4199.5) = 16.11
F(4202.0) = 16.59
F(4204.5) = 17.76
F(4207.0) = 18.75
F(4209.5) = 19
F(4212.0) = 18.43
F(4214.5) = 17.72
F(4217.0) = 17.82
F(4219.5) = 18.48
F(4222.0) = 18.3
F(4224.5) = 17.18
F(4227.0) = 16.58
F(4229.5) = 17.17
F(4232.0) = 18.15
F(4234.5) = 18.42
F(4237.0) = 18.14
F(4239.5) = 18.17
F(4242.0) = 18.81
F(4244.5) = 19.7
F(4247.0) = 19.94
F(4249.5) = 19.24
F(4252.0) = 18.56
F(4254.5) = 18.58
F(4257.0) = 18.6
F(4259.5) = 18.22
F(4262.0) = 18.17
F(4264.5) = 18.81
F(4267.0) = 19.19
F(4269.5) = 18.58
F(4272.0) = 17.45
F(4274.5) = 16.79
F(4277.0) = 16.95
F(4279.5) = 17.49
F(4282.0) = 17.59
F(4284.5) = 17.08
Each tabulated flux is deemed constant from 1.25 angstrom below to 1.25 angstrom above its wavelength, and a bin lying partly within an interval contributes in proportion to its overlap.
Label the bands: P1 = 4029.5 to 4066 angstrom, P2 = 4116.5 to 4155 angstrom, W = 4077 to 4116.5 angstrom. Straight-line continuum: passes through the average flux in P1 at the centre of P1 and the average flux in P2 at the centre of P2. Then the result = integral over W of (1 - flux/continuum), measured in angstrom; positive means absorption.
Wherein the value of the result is -0.3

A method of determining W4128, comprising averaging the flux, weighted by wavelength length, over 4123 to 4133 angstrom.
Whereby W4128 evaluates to 17.4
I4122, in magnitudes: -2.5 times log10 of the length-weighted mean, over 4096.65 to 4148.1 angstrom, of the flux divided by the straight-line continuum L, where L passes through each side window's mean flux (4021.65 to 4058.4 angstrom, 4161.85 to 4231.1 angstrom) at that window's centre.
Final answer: 0.038 mag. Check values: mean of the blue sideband 17.5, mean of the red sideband 17.4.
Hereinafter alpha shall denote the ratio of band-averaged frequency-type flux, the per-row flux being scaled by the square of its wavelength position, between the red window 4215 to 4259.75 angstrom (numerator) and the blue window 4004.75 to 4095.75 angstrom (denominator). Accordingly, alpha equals 1.15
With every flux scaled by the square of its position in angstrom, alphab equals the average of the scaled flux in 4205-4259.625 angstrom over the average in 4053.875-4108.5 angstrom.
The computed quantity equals 1.2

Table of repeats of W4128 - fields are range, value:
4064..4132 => 17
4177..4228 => 17.4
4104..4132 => 17.7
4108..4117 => 17.7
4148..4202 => 16.7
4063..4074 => 15.8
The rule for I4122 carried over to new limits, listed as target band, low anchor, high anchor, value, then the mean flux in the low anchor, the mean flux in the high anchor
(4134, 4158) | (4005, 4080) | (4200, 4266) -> 0.14 mag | 17.4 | 18.3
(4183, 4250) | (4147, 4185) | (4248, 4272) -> -0.01 mag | 16.6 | 18.6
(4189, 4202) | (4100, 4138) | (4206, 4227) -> 0.06 mag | 17.3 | 18.1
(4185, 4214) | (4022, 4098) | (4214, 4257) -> 0.03 mag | 17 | 18.3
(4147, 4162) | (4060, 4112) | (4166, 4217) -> 0.07 mag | 16.5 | 17.3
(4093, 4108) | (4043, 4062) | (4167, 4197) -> 0.07 mag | 17.1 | 17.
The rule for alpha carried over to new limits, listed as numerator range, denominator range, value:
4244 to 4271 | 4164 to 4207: 1.14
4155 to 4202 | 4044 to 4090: 1.06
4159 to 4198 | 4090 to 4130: 1.03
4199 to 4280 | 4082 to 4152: 1.14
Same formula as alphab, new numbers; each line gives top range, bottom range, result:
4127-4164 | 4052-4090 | 1.01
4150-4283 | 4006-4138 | 1.10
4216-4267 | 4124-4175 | 1.16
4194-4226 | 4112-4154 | 1.09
